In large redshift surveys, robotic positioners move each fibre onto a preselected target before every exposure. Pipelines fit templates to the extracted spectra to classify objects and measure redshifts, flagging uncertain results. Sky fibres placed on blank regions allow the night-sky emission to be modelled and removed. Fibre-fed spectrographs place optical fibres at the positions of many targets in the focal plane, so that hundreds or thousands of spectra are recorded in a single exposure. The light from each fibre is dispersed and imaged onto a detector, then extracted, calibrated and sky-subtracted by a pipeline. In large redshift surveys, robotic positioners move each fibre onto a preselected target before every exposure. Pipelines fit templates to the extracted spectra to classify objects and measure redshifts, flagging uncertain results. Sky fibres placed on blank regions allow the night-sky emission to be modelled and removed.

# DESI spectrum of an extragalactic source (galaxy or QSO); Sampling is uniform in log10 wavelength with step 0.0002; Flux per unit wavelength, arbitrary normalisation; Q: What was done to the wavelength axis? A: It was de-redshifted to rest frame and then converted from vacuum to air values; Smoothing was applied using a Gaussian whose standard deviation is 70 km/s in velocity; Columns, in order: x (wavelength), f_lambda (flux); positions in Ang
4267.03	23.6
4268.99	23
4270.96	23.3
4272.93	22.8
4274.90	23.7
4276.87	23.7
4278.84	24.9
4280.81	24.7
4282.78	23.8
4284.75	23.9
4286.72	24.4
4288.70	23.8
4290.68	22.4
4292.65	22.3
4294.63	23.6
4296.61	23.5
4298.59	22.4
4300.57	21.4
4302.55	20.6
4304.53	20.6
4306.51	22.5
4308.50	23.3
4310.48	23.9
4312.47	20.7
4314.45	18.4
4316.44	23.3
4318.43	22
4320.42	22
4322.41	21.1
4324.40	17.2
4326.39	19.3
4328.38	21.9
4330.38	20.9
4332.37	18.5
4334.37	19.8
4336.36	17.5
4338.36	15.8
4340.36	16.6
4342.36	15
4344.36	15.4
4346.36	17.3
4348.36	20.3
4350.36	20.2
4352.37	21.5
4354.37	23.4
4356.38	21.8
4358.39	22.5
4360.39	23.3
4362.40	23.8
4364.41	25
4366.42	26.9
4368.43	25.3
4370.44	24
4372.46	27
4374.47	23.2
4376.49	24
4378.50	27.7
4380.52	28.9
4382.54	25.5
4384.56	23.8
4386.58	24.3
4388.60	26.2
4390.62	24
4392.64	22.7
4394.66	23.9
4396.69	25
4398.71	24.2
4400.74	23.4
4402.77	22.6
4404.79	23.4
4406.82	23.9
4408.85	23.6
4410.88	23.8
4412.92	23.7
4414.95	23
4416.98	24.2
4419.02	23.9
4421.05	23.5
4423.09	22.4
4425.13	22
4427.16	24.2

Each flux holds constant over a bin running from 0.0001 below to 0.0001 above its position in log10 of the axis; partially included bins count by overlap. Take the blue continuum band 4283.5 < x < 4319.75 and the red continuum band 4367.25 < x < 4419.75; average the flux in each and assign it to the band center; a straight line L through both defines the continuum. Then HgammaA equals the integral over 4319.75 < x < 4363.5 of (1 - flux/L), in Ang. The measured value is 6.6 Ang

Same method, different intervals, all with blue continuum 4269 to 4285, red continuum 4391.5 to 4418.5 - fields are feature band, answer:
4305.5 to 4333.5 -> 3.2 Ang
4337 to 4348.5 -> 3.5 Ang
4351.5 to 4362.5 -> 0.5 Ang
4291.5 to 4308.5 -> 1.1 Ang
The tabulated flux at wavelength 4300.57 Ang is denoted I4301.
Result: 21.4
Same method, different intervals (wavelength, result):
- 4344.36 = 15.4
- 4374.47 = 23.2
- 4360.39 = 23.3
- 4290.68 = 22.4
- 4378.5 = 27.7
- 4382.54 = 25.5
